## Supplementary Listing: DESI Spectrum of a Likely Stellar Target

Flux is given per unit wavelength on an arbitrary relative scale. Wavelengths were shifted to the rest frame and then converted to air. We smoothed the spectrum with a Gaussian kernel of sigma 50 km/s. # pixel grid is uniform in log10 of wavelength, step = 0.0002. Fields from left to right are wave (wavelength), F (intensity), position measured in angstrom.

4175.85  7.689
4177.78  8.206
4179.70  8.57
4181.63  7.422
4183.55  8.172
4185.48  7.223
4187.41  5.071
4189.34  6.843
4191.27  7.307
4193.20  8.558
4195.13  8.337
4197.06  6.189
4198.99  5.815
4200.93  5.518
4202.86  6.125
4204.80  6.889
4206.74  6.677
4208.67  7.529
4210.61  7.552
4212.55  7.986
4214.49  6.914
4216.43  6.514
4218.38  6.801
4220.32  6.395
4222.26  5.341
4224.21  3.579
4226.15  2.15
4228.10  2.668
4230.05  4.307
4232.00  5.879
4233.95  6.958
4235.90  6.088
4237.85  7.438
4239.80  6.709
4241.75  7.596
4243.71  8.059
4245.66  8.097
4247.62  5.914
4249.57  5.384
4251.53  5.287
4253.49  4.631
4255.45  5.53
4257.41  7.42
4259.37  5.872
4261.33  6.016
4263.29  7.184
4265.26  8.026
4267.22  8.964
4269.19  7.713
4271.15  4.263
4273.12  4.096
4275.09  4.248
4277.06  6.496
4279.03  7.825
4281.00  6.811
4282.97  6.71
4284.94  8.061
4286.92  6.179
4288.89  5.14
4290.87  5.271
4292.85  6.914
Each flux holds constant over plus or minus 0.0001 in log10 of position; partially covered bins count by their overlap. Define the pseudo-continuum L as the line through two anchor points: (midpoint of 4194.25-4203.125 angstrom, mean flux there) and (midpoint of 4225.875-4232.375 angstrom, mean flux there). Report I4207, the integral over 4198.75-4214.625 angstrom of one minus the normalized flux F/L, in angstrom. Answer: -3.4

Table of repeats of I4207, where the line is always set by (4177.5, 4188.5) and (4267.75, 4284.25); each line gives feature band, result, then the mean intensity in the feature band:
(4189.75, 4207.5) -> 0.9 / 6.83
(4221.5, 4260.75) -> 5.0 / 5.75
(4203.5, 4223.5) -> 0.5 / 6.8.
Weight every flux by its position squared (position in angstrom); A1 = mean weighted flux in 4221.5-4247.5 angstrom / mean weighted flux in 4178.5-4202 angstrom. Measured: 0.83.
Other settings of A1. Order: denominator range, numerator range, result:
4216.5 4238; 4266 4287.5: 1.28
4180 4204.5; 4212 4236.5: 0.80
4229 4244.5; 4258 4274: 1.01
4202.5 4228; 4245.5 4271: 1.09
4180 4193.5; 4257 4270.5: 1.04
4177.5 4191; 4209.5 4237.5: 0.79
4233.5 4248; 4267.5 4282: 0.86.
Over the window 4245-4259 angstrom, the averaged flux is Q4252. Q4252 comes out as 5.98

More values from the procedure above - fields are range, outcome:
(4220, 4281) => 6.02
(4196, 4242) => 6.05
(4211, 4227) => 5.8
